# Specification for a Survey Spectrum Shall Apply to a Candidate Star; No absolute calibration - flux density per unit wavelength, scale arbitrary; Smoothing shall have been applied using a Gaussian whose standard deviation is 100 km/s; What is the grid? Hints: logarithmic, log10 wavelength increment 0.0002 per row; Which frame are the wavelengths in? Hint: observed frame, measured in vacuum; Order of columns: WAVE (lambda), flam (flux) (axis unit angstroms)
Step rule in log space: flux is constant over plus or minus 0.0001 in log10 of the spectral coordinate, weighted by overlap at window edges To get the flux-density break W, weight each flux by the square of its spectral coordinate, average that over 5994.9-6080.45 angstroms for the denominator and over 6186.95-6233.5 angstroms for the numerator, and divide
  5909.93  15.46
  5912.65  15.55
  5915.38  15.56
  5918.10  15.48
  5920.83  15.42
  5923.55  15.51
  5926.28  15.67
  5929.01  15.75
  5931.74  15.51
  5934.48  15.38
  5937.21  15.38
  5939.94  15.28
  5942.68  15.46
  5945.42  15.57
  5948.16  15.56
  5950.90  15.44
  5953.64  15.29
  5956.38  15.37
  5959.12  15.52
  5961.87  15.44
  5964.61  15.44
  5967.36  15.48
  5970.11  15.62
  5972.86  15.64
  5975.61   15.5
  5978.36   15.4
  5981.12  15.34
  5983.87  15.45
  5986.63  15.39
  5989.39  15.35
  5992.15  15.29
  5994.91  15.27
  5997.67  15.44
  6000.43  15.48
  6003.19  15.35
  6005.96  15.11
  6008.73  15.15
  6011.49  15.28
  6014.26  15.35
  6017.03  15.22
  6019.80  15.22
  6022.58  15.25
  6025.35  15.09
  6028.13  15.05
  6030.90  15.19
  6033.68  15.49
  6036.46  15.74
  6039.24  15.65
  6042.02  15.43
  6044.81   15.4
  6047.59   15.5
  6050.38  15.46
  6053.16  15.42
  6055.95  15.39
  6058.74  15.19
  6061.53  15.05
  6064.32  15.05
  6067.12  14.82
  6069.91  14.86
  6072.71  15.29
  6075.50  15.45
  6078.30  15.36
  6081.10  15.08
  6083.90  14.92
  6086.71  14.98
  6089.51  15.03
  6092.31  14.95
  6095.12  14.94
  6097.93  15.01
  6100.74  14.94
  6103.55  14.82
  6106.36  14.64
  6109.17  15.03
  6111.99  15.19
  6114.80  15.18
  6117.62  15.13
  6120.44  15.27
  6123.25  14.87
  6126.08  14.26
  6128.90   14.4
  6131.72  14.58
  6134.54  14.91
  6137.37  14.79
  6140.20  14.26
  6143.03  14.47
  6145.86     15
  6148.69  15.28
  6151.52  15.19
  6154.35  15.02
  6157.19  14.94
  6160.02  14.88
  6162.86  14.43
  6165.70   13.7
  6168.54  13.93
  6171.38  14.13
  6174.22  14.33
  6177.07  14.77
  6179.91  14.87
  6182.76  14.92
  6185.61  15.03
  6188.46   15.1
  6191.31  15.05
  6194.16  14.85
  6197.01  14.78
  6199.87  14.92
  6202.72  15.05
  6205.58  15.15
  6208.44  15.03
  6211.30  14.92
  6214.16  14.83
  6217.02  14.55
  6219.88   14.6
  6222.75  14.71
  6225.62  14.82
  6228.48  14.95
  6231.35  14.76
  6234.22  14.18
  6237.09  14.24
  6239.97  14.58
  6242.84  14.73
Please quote 1.0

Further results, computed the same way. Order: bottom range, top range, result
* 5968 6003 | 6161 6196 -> 1.01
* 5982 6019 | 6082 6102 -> 1.01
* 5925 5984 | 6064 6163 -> 1.02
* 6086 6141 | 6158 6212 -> 1.01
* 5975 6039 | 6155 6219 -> 1.02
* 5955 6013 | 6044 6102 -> 1.01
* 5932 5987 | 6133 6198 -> 1.02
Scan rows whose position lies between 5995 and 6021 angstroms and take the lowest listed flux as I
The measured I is 15.11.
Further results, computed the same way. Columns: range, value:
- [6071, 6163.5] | 14.26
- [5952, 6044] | 15.05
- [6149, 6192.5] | 13.7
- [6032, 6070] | 14.82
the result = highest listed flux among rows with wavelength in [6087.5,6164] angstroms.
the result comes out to 15.28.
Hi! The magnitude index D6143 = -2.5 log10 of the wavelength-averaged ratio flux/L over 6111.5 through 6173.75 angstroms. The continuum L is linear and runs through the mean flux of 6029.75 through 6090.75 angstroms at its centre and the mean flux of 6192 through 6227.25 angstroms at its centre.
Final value 0.02 mag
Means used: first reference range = 15.3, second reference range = 14.9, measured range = 14.7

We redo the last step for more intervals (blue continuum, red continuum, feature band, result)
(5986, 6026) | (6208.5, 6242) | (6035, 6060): -0.021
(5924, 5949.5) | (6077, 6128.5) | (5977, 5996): -0.001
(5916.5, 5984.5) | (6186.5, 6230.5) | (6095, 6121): 0.008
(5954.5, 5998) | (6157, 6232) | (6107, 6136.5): 0.007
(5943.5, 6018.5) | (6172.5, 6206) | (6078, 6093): 0.008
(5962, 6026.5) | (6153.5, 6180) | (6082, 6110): -0.007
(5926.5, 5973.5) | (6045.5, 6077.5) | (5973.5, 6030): 0.004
